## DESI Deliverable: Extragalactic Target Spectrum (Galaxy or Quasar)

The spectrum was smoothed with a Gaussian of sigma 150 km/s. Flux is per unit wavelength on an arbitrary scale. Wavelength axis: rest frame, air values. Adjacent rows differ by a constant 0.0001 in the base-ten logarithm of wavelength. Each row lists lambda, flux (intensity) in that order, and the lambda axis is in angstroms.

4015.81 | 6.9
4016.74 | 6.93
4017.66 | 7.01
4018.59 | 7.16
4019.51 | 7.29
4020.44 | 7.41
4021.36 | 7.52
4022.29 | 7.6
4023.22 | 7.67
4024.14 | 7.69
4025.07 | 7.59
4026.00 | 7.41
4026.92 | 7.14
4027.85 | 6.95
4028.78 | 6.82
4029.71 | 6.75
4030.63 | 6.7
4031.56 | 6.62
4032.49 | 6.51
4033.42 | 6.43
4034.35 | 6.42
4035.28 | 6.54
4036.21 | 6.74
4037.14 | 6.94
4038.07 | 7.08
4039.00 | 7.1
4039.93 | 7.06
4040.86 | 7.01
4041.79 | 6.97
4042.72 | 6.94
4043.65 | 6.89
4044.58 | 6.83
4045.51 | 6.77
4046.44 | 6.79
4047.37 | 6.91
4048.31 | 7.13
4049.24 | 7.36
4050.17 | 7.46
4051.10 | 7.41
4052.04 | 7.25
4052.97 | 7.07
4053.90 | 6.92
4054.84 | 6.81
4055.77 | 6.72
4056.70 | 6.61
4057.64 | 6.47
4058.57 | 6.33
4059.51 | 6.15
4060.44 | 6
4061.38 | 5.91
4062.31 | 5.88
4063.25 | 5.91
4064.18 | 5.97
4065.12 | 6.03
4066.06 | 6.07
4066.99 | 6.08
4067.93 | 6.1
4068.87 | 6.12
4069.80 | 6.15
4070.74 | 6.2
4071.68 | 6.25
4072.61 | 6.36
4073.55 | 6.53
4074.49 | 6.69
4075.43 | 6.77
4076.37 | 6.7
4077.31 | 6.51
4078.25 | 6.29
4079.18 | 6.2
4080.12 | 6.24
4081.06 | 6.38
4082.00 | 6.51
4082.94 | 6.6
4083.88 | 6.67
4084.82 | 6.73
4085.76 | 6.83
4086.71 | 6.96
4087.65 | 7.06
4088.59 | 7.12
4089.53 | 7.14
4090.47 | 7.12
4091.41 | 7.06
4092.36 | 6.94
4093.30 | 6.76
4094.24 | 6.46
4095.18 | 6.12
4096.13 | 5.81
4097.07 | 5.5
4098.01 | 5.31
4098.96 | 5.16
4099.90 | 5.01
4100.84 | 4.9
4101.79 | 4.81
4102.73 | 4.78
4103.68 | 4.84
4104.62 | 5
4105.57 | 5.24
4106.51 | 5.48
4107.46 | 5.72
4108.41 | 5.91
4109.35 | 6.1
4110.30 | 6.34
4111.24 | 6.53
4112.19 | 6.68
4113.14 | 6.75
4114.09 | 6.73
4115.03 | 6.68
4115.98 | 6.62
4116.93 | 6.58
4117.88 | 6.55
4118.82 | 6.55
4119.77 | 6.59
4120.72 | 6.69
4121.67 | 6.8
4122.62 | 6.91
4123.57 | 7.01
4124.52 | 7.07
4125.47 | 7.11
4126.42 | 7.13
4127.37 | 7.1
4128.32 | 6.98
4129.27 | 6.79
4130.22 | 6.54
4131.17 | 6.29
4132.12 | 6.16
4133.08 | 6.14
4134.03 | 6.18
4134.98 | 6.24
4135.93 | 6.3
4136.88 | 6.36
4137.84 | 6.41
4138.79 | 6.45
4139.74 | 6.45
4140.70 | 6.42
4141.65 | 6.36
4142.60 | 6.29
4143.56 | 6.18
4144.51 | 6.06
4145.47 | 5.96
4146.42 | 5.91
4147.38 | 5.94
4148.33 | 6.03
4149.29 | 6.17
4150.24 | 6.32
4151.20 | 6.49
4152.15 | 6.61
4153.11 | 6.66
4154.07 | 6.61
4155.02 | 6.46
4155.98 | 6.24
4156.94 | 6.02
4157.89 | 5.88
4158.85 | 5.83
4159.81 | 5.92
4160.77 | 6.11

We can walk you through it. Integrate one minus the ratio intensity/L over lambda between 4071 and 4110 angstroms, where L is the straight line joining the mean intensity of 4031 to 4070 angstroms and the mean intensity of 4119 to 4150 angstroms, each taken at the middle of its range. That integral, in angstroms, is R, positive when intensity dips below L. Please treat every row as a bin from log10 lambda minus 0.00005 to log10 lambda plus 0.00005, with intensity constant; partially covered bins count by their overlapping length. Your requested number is 2.4 angstroms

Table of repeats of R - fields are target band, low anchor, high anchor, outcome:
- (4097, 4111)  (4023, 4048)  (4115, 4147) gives 2.7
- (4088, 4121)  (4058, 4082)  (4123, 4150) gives 1.2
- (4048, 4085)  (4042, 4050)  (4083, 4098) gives 1.8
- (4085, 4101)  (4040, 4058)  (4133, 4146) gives 0.7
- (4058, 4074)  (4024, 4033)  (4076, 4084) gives 1.1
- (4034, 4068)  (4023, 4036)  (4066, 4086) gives 0.1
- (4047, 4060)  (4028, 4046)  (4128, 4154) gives -0.3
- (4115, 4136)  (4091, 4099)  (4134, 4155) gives -1.4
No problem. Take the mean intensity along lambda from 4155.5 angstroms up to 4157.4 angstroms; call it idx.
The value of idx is 6.12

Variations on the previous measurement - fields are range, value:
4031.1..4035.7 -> 6.5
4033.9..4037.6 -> 6.66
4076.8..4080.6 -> 6.32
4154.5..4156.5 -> 6.35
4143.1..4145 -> 6.11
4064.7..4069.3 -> 6.07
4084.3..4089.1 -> 6.93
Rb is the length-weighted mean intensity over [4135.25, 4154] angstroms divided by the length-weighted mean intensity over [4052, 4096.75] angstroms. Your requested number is 0.97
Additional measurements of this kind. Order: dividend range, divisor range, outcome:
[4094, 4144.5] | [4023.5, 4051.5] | 0.89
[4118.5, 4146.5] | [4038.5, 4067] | 0.98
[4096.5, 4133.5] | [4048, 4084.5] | 0.95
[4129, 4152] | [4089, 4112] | 1.07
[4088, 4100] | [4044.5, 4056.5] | 0.90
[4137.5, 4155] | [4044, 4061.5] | 0.93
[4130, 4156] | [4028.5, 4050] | 0.92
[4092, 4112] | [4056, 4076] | 0.91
